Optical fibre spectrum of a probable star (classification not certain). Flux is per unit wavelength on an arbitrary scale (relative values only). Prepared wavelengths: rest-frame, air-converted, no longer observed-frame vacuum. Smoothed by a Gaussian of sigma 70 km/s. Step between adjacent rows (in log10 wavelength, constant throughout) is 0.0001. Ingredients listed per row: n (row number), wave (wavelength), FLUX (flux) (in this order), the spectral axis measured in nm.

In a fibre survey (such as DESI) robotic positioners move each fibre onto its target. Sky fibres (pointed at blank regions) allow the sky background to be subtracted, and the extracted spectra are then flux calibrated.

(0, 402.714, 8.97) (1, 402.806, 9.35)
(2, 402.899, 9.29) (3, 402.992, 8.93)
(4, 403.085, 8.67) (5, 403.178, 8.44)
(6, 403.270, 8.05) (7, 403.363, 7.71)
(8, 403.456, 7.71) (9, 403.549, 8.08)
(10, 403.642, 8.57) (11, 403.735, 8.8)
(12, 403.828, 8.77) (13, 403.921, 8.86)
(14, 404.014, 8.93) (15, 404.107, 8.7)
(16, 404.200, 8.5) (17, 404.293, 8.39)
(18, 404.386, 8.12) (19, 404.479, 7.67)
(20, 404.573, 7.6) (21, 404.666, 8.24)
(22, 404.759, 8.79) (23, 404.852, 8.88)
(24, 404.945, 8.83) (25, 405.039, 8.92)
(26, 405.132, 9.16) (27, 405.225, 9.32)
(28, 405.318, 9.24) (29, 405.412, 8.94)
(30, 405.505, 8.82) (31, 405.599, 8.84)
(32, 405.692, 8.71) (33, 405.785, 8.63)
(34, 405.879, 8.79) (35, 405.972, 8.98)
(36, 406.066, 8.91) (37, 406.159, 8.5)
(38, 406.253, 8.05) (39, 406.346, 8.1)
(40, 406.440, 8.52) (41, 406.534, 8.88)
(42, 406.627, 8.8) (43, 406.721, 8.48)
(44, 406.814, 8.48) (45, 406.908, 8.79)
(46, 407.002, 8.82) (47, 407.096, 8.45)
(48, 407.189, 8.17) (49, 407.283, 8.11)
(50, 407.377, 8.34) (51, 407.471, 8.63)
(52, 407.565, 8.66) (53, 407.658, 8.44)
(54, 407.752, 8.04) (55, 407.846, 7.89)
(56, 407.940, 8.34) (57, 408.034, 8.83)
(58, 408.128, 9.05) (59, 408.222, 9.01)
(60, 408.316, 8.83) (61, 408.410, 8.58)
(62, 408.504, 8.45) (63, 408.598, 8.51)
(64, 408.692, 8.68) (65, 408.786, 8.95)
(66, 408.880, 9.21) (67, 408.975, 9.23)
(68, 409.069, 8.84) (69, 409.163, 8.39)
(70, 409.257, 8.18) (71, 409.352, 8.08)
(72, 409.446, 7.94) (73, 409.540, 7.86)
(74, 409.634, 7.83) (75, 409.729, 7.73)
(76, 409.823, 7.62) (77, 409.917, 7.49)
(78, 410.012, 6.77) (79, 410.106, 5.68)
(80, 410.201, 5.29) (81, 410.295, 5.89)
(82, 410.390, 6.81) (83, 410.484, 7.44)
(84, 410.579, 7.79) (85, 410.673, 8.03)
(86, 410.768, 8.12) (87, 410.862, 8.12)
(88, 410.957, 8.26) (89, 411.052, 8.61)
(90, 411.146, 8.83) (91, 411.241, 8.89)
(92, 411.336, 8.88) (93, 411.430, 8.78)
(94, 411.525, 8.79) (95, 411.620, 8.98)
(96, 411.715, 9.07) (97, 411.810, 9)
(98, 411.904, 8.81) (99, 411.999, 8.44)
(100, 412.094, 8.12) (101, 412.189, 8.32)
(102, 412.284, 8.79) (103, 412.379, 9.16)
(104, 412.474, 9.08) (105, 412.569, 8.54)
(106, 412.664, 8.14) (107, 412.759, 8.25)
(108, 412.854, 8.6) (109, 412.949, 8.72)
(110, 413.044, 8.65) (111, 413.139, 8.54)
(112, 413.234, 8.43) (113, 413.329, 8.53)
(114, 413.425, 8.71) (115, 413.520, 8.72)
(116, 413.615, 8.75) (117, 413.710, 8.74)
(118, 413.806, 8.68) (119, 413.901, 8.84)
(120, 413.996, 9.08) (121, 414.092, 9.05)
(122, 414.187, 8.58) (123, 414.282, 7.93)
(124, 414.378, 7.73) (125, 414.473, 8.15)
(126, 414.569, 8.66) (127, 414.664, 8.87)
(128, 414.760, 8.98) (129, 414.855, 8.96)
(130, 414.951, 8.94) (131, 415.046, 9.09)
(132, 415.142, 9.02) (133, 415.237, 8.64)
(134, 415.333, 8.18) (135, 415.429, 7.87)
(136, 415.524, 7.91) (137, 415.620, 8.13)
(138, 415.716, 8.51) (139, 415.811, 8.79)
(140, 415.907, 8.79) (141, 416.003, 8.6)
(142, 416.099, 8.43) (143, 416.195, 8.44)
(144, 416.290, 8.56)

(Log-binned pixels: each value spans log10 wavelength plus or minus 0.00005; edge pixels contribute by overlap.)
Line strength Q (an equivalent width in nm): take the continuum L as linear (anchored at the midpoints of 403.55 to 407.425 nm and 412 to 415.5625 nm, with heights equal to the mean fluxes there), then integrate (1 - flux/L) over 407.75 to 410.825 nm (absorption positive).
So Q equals 0.22 nm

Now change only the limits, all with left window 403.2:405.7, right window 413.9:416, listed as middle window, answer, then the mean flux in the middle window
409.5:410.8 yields 0.21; 7.15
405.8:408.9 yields -0.01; 8.58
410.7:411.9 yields -0.02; 8.69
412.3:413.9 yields -0.01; 8.65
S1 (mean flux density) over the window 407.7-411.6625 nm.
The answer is 8.13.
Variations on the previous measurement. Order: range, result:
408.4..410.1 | 8.17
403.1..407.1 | 8.58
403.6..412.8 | 8.41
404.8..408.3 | 8.66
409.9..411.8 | 7.85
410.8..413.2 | 8.65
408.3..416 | 8.37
